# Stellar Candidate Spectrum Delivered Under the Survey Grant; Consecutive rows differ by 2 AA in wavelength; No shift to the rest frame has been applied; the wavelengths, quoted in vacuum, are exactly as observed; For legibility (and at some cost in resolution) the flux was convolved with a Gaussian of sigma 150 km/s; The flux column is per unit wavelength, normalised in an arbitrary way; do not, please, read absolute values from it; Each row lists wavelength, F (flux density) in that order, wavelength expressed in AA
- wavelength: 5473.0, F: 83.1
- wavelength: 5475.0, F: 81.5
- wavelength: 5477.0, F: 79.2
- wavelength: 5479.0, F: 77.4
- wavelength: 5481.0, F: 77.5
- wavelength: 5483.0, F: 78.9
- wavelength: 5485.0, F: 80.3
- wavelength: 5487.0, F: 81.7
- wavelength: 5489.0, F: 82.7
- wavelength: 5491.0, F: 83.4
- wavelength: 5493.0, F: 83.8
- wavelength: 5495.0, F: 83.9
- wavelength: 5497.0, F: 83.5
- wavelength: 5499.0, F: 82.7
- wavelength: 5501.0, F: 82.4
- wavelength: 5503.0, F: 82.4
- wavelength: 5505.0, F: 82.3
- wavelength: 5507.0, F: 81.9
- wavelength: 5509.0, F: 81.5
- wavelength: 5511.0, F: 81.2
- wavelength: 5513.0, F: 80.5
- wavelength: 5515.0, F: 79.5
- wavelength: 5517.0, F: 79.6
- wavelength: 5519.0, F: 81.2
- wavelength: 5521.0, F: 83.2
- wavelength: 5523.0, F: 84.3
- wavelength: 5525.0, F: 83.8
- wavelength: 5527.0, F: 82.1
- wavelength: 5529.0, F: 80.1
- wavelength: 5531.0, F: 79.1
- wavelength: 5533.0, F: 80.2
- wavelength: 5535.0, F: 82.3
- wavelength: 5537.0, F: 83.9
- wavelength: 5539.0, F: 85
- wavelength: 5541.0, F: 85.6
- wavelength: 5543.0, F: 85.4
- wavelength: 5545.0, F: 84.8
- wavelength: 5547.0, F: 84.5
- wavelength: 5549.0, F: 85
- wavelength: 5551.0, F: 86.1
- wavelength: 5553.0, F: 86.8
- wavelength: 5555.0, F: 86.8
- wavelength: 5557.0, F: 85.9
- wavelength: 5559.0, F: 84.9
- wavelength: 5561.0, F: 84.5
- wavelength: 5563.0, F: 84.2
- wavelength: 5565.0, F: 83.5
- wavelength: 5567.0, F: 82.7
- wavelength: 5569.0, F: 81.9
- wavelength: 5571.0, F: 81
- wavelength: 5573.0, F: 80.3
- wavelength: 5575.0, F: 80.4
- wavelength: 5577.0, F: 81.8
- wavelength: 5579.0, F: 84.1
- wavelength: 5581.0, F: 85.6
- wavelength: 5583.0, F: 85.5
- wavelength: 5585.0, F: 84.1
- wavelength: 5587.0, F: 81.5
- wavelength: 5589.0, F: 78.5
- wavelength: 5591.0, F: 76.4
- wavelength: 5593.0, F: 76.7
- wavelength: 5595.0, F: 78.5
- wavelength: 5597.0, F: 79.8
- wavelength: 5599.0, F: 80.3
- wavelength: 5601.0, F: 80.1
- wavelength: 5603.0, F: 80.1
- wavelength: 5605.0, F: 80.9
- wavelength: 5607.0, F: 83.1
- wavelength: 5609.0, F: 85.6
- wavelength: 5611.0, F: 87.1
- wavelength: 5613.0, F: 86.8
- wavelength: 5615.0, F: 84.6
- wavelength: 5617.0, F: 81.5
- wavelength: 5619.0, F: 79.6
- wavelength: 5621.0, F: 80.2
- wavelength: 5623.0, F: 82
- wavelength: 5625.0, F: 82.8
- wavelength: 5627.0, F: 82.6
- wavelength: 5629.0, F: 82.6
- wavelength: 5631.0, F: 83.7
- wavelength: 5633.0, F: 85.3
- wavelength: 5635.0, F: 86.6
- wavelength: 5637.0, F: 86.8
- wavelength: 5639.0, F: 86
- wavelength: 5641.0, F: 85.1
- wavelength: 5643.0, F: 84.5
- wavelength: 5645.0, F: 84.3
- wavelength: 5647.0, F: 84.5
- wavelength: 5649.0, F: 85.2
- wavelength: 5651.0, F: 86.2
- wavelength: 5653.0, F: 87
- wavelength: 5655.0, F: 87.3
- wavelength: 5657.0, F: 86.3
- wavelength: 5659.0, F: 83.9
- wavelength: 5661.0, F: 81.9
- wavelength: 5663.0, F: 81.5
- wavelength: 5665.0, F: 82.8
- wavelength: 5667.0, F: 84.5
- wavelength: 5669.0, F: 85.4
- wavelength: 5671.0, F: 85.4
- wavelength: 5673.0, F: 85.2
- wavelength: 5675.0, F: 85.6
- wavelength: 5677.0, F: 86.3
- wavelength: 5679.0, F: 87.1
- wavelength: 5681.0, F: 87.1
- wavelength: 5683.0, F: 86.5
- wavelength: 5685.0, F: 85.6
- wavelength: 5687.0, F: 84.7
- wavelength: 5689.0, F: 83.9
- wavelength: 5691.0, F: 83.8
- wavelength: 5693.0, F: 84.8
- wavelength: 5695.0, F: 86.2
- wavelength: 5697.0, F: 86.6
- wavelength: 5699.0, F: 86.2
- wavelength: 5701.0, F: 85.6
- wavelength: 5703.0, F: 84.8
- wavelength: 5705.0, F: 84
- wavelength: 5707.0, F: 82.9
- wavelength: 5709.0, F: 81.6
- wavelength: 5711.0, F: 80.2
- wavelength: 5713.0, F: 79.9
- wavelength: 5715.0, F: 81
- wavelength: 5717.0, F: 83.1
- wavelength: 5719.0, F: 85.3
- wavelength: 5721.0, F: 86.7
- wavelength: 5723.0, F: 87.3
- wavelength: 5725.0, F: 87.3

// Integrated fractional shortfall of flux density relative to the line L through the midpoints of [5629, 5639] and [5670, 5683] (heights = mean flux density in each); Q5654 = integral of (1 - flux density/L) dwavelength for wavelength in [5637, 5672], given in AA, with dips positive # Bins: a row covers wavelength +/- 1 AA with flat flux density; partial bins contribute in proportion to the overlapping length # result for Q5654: 0.4 AA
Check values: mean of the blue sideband 85.3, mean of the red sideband 86.1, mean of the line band 84.9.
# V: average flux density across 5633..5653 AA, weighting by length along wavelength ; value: 85.5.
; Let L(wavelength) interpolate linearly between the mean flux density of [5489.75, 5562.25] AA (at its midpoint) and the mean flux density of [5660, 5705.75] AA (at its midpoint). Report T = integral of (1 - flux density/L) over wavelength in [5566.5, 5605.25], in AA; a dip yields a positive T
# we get 1.3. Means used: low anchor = 83.2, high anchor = 85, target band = 81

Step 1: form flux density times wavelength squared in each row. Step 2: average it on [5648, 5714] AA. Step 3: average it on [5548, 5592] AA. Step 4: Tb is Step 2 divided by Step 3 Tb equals 1.06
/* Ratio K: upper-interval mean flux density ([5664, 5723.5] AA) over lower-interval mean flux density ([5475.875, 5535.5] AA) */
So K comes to 1.04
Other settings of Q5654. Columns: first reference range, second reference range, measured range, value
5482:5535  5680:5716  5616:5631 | 0.27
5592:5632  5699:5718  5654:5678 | -0.66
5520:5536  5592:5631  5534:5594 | -1.05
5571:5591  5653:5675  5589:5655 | 0.24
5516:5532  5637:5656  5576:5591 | 0.18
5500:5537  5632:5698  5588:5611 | 0.91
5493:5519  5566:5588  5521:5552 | -0.49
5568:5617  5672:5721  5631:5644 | -0.40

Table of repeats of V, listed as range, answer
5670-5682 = 86.1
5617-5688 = 84.6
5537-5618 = 83.1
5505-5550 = 82.5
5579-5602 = 80.8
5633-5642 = 86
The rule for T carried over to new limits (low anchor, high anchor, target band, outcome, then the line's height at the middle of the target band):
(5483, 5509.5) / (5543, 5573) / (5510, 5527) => 0.29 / 83.1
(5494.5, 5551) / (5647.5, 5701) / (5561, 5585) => 0.16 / 83.5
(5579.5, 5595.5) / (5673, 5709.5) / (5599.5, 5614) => -0.26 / 81.8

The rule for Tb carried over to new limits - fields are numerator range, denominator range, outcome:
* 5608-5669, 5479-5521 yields 1.09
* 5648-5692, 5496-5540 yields 1.10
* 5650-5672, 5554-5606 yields 1.06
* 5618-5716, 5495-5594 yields 1.07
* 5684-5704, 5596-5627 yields 1.07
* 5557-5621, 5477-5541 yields 1.03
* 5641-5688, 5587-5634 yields 1.06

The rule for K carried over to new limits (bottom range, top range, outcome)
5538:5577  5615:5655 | 1.00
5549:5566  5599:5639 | 0.98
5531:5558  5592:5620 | 0.97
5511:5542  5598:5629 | 1.01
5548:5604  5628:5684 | 1.03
